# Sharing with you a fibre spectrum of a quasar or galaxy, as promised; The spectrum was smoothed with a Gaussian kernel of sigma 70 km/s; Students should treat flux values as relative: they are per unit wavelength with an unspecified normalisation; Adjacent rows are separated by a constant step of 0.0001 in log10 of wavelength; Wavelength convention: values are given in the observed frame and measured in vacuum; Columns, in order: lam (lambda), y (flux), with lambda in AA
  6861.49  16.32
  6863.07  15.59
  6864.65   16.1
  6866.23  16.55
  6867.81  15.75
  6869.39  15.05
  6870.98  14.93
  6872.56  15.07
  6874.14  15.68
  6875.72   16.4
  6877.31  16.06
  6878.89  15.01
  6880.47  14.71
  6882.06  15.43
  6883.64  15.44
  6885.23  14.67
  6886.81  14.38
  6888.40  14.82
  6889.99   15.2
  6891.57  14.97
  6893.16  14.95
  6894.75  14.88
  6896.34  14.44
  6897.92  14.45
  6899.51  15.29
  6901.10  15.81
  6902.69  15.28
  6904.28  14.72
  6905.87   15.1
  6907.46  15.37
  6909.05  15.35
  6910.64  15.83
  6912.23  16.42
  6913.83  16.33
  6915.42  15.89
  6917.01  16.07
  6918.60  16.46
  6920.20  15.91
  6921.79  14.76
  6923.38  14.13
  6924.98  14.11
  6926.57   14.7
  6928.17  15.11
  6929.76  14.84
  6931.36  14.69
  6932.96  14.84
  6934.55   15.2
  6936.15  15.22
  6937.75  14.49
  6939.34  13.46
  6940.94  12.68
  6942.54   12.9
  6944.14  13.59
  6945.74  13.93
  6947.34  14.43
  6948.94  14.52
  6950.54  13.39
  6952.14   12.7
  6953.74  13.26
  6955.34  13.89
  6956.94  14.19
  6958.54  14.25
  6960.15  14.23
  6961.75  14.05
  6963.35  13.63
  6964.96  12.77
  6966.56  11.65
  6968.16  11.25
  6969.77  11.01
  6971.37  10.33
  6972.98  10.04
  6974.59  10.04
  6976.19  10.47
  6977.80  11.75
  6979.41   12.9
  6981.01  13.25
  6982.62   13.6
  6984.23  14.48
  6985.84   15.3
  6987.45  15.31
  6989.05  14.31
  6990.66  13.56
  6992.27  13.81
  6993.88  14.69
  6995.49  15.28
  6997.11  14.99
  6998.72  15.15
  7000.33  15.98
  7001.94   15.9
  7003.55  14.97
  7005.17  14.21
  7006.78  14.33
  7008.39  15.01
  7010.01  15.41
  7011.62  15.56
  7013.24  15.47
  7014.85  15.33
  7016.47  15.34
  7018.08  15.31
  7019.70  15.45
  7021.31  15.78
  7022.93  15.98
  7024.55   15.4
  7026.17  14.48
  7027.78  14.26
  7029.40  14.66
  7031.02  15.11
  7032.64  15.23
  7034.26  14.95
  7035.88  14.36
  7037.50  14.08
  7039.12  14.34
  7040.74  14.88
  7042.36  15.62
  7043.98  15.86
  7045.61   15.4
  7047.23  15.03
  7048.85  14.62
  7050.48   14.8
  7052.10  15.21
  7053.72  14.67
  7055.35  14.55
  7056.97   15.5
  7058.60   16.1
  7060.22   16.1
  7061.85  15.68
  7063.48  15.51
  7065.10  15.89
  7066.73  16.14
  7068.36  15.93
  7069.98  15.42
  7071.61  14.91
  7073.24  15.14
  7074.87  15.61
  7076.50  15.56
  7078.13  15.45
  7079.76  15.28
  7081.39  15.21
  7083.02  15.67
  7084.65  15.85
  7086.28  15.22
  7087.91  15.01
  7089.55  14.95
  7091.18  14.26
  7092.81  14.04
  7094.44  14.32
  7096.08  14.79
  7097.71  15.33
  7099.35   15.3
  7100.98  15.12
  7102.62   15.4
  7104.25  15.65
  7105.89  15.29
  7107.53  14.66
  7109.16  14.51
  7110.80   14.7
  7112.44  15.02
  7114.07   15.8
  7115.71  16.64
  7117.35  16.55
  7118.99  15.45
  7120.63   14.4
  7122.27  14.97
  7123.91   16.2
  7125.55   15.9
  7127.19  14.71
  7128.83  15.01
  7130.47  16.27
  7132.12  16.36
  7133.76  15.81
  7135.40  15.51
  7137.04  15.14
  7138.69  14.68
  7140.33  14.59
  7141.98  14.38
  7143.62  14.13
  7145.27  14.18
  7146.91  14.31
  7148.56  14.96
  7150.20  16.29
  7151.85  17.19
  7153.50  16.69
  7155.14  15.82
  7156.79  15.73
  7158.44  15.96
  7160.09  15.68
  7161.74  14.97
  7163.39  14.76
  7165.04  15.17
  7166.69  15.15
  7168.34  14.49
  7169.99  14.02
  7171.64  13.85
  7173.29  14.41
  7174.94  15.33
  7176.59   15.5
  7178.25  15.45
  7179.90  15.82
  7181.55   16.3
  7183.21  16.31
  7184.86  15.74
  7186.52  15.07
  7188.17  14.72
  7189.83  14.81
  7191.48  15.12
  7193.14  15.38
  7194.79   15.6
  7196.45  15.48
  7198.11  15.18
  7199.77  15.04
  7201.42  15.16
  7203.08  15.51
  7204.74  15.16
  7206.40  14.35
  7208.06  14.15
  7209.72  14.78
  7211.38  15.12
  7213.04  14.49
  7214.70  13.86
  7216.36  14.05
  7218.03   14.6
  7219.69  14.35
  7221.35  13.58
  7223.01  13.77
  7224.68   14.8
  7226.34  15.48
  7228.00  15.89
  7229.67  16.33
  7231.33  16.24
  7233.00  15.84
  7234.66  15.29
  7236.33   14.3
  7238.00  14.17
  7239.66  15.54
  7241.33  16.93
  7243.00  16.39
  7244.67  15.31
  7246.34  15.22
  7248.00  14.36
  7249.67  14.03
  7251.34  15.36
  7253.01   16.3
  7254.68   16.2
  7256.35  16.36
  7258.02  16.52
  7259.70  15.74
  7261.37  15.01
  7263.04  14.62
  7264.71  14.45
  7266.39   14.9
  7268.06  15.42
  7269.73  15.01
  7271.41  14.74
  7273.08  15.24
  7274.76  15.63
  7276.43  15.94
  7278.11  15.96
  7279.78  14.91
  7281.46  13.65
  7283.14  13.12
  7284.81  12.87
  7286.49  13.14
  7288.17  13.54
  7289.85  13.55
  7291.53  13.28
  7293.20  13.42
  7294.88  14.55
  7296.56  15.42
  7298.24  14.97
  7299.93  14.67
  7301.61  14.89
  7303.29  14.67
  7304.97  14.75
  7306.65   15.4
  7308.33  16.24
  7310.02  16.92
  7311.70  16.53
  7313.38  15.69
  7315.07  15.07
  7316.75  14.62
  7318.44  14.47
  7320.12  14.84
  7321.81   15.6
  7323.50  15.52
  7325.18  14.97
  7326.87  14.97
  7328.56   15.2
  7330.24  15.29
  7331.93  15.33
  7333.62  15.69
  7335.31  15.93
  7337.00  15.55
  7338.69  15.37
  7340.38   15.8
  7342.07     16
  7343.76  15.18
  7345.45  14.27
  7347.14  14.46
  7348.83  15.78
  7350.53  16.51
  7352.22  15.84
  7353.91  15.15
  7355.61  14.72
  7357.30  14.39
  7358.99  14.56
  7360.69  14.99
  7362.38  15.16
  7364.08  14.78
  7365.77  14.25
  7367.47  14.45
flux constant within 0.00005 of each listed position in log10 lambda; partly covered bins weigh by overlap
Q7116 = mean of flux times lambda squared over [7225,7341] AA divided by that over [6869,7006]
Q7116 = 1.2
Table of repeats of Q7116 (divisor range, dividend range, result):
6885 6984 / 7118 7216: 1.15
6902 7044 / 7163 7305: 1.12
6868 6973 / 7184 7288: 1.13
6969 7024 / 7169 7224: 1.12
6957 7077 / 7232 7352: 1.13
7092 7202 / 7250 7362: 1.03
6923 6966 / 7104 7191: 1.16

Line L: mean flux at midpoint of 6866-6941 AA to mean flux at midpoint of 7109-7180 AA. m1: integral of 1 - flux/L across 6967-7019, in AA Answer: 4.5 AA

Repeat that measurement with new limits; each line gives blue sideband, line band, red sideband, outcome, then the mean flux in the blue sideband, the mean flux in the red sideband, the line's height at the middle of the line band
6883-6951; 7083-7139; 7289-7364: -1.0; 14.9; 15.1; 15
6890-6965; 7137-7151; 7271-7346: 0.1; 14.7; 15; 14.8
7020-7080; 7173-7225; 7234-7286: 0.6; 15.2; 15.1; 15.2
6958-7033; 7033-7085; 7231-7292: -3.6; 14.1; 15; 14.3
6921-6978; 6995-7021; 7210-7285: -2.9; 13.4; 15.1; 13.7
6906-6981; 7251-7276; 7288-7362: -0.9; 13.8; 15.1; 14.9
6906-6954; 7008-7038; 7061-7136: -0.1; 14.7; 15.4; 15.1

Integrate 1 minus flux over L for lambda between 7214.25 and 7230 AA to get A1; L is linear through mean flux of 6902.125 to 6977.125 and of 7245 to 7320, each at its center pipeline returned 0.1 AA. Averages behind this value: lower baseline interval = 14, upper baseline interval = 14.9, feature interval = 14.6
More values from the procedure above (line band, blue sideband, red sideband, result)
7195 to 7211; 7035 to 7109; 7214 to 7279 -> 0.2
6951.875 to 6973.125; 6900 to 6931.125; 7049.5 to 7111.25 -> 3.6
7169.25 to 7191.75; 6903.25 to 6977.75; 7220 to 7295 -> -0.7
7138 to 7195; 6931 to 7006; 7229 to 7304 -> -2.7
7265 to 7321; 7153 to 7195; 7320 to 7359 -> 1.9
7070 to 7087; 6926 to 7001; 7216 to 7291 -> -1.5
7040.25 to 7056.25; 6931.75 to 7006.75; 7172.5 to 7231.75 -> -1.1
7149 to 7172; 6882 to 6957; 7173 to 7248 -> -0.5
